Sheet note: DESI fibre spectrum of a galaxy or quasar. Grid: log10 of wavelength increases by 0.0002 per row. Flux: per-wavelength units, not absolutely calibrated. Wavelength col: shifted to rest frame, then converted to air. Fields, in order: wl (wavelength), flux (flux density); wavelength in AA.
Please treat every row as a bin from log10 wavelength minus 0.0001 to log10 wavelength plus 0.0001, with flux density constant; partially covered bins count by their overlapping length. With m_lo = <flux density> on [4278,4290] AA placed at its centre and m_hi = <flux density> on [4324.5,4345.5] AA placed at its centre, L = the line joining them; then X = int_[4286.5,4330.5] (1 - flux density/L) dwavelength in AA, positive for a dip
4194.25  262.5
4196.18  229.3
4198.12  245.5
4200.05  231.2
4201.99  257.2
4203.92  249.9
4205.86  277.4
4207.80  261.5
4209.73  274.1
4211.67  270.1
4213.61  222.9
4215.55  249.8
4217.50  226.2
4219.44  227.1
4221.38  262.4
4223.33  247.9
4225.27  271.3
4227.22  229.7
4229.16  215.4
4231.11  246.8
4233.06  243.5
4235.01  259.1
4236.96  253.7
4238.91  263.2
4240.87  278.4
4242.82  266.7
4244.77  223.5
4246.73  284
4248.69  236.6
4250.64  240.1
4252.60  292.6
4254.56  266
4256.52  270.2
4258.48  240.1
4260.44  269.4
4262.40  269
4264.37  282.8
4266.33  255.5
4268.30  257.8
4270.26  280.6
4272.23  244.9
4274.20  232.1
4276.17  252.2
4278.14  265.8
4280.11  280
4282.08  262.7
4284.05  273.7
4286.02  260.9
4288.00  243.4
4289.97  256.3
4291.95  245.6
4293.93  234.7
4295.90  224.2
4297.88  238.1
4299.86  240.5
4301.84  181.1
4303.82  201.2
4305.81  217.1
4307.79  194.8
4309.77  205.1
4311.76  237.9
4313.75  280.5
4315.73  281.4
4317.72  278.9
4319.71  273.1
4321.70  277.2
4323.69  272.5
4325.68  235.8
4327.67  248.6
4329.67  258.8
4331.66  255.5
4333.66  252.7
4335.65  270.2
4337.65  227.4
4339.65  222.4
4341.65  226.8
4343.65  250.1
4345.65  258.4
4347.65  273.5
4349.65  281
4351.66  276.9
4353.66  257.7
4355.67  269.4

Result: 2.2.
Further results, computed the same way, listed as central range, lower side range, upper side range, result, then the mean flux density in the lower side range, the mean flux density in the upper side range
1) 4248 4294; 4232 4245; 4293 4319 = -2.7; 257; 232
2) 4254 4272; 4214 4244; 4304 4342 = -1.2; 249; 248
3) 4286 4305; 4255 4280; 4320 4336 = 2.1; 261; 259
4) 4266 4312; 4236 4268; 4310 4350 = 3.3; 262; 257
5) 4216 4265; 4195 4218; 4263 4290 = 0.2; 250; 261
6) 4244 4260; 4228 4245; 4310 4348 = -0.4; 251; 256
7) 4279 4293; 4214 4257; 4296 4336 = -0.7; 252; 244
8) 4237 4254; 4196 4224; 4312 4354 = -0.5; 249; 260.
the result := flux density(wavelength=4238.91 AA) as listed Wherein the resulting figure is 263.2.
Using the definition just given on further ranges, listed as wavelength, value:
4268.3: 257.8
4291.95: 245.6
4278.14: 265.8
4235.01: 259.1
